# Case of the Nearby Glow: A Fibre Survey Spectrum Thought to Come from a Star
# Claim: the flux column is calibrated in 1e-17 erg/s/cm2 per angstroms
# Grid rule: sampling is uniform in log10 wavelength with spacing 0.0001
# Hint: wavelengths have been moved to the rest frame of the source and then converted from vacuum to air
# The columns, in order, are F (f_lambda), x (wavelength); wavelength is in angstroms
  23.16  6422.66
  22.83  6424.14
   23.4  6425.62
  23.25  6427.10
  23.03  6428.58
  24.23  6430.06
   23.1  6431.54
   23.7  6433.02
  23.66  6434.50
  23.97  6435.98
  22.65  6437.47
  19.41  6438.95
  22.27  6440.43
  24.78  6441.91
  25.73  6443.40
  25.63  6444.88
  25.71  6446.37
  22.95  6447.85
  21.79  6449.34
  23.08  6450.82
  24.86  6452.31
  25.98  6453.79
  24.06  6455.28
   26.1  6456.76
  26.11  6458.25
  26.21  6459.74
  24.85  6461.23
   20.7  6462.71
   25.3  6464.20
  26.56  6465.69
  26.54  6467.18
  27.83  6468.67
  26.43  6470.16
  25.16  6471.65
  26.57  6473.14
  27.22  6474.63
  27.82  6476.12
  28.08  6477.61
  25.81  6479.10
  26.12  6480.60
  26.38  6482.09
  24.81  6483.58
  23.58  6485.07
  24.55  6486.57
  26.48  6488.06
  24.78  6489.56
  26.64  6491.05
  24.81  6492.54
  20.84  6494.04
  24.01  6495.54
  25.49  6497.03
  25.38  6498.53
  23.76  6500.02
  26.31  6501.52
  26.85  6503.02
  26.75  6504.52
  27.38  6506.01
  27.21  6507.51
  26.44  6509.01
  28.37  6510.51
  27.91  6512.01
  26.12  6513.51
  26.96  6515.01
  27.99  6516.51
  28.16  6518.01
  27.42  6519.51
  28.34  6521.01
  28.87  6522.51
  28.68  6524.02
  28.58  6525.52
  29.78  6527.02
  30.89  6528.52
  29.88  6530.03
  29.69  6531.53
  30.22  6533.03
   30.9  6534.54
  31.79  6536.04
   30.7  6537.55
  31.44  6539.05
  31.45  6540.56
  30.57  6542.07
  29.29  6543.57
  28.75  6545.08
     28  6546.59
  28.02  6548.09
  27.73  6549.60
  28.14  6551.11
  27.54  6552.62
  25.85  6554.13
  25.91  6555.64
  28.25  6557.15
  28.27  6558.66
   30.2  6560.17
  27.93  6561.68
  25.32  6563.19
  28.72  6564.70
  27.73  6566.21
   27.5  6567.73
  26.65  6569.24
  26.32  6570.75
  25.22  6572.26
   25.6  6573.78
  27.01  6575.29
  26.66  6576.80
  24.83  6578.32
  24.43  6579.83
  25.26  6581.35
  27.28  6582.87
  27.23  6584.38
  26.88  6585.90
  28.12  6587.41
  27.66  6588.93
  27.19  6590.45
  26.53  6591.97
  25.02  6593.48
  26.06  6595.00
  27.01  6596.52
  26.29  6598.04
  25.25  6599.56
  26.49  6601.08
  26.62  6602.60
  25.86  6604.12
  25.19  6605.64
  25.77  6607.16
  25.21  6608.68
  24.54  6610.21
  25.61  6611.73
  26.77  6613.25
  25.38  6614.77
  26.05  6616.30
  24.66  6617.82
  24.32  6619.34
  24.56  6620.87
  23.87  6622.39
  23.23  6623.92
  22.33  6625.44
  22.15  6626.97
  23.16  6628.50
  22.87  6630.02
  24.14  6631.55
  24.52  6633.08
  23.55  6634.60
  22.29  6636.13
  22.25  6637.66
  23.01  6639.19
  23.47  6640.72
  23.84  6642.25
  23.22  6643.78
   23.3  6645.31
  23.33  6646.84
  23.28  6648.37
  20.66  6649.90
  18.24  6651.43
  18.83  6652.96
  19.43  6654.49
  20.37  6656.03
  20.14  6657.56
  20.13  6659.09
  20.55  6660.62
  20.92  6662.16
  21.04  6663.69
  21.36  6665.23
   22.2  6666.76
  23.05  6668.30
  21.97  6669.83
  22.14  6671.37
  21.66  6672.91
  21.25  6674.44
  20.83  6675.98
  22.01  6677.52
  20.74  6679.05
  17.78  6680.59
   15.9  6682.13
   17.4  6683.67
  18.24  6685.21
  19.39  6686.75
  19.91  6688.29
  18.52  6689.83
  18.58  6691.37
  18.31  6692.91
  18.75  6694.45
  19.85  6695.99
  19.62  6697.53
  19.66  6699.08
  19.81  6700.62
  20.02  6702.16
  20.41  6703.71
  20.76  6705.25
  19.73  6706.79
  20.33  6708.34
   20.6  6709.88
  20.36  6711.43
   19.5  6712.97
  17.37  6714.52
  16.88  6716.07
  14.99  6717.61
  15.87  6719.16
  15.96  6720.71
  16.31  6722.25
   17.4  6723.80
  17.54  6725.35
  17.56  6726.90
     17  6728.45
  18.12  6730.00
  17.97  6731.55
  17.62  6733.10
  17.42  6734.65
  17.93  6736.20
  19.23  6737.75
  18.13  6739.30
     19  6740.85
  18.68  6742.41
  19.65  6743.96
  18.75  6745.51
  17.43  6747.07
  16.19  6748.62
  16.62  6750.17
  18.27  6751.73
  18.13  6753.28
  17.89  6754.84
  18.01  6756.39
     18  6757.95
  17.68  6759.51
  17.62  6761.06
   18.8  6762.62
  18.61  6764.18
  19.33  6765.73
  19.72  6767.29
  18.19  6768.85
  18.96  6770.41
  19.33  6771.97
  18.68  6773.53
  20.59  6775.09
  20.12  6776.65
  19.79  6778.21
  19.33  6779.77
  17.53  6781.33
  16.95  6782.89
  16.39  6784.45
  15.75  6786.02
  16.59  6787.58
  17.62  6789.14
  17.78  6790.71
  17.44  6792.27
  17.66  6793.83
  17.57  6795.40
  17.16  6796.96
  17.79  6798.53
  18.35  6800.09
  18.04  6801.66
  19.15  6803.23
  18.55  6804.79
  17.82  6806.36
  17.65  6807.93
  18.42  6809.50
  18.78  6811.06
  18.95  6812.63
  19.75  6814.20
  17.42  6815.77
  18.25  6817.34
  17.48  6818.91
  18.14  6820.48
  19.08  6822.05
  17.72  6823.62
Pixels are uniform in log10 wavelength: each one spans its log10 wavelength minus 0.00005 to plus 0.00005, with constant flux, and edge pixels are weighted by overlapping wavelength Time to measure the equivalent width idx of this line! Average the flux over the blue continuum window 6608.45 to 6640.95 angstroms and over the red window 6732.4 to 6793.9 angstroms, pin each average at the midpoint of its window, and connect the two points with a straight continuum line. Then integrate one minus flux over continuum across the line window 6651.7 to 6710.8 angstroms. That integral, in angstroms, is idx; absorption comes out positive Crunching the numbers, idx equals 4.3 angstroms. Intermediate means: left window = 24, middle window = 20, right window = 18.2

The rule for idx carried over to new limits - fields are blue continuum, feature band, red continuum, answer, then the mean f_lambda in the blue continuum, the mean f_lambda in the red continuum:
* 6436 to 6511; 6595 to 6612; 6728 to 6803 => -2.88 angstroms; 25.2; 18.1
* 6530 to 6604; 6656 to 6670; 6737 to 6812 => 1.25 angstroms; 27.6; 18.2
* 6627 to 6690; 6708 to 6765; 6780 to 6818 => 4.24 angstroms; 21.3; 17.8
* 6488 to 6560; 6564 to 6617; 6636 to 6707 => -3.74 angstroms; 27.8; 20.6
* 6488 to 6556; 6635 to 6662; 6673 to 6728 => -0.13 angstroms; 27.8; 18.8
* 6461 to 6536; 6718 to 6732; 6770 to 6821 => 2.22 angstroms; 26.8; 18.2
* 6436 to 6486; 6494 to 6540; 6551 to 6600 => -3.67 angstroms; 25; 26.8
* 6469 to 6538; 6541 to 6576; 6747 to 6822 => -3.13 angstroms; 27.1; 18.1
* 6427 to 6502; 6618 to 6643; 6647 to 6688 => -2.56 angstroms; 24.8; 20.4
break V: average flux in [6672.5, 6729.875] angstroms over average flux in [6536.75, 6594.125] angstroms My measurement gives 0.7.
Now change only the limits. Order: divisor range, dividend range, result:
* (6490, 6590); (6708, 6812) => 0.66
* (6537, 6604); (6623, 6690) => 0.78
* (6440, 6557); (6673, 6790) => 0.69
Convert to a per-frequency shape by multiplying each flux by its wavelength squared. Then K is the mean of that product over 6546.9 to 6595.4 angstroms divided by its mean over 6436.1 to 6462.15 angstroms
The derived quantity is 1.15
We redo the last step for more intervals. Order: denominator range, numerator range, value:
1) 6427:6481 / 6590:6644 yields 1.05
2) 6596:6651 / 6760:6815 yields 0.79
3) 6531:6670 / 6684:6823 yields 0.76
